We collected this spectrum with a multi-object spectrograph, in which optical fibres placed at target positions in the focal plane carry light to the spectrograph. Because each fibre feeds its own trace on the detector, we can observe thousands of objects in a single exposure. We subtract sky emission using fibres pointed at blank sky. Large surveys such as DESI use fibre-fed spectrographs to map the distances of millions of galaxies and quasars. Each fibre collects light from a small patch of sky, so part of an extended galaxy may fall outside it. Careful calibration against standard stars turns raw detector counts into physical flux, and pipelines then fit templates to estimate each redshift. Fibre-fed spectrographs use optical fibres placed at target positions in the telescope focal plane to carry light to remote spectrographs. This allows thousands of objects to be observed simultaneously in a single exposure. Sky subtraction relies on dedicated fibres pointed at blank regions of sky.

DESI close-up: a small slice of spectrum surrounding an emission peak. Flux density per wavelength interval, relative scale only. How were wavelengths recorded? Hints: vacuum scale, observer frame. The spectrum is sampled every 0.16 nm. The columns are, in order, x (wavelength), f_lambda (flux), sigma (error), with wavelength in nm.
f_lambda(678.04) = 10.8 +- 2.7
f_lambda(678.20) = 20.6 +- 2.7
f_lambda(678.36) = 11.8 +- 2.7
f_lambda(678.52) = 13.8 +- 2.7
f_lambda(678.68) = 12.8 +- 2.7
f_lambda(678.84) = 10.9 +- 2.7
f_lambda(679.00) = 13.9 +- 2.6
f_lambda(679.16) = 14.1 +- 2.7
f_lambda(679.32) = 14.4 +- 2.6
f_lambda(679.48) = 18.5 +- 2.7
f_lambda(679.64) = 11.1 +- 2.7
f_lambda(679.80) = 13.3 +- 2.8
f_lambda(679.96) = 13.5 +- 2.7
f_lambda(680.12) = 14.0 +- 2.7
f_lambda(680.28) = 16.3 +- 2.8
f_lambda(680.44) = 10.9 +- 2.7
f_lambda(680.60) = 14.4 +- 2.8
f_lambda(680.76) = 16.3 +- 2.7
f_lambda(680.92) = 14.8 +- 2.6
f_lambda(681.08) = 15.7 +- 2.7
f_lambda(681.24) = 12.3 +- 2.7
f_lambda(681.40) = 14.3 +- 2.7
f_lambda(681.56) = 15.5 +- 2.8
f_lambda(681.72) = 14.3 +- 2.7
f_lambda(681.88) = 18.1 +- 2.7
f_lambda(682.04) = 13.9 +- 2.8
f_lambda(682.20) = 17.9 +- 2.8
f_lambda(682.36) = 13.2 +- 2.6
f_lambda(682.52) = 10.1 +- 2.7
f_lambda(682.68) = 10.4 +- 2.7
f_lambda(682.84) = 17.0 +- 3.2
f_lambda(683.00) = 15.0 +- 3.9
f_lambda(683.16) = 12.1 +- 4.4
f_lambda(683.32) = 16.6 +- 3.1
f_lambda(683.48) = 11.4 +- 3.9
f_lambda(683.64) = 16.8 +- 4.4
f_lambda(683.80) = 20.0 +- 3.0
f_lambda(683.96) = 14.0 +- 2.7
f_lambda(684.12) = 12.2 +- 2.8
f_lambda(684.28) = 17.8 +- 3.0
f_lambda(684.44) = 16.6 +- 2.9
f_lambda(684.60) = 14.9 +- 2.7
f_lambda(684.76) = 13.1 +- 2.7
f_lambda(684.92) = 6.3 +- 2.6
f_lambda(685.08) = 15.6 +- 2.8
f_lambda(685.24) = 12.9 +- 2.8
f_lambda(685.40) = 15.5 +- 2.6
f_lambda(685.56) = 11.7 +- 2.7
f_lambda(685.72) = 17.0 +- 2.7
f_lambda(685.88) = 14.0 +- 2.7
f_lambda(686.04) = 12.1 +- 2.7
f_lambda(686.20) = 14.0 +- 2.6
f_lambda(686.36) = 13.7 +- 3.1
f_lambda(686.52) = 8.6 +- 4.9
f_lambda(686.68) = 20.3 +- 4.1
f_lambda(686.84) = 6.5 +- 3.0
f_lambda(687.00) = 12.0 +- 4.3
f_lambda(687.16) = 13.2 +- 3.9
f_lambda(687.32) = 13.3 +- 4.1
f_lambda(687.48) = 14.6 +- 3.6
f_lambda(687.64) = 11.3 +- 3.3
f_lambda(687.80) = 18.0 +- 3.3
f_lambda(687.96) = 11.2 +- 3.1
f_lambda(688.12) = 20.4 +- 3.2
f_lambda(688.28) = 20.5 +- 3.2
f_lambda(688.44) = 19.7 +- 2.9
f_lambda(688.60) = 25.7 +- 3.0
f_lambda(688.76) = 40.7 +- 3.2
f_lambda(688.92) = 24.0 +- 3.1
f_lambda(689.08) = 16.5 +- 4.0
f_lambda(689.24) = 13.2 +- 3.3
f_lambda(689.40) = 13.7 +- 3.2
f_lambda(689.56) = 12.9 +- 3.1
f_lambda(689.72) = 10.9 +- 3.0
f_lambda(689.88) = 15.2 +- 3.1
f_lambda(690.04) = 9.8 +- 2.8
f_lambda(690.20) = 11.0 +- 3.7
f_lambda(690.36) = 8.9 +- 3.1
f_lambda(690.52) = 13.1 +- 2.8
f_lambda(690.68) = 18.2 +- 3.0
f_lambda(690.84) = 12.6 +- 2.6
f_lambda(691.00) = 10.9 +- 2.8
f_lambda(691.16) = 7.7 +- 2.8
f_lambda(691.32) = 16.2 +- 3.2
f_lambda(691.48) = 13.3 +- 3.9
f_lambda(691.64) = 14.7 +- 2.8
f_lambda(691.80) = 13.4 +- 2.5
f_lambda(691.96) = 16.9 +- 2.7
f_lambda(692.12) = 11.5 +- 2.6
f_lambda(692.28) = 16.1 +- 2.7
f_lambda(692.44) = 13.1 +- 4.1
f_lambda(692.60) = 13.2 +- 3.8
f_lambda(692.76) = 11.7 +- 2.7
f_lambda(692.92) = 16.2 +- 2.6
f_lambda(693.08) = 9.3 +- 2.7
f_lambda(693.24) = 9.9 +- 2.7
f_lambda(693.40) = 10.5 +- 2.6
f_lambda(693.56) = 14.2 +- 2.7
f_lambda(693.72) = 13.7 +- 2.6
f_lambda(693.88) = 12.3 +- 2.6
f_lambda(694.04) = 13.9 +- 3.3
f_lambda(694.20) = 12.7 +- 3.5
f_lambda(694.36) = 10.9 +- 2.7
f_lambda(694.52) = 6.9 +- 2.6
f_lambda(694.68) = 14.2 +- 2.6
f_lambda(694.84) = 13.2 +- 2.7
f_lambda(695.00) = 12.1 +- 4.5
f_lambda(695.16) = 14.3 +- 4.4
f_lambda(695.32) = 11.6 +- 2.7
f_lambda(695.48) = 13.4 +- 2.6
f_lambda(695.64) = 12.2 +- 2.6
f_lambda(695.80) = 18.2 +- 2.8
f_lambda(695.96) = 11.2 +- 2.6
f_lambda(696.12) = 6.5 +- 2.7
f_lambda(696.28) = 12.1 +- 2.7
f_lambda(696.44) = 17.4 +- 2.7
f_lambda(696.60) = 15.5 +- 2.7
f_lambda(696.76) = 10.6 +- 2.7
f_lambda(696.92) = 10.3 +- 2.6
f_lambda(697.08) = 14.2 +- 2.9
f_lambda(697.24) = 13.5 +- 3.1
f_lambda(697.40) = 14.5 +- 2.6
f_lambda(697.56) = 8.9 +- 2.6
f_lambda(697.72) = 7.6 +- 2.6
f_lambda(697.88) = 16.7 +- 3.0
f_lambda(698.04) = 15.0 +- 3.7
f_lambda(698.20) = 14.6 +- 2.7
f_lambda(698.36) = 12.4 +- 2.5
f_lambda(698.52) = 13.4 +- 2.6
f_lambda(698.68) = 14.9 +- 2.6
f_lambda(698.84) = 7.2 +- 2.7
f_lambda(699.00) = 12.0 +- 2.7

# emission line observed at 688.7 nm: [O III] 5007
